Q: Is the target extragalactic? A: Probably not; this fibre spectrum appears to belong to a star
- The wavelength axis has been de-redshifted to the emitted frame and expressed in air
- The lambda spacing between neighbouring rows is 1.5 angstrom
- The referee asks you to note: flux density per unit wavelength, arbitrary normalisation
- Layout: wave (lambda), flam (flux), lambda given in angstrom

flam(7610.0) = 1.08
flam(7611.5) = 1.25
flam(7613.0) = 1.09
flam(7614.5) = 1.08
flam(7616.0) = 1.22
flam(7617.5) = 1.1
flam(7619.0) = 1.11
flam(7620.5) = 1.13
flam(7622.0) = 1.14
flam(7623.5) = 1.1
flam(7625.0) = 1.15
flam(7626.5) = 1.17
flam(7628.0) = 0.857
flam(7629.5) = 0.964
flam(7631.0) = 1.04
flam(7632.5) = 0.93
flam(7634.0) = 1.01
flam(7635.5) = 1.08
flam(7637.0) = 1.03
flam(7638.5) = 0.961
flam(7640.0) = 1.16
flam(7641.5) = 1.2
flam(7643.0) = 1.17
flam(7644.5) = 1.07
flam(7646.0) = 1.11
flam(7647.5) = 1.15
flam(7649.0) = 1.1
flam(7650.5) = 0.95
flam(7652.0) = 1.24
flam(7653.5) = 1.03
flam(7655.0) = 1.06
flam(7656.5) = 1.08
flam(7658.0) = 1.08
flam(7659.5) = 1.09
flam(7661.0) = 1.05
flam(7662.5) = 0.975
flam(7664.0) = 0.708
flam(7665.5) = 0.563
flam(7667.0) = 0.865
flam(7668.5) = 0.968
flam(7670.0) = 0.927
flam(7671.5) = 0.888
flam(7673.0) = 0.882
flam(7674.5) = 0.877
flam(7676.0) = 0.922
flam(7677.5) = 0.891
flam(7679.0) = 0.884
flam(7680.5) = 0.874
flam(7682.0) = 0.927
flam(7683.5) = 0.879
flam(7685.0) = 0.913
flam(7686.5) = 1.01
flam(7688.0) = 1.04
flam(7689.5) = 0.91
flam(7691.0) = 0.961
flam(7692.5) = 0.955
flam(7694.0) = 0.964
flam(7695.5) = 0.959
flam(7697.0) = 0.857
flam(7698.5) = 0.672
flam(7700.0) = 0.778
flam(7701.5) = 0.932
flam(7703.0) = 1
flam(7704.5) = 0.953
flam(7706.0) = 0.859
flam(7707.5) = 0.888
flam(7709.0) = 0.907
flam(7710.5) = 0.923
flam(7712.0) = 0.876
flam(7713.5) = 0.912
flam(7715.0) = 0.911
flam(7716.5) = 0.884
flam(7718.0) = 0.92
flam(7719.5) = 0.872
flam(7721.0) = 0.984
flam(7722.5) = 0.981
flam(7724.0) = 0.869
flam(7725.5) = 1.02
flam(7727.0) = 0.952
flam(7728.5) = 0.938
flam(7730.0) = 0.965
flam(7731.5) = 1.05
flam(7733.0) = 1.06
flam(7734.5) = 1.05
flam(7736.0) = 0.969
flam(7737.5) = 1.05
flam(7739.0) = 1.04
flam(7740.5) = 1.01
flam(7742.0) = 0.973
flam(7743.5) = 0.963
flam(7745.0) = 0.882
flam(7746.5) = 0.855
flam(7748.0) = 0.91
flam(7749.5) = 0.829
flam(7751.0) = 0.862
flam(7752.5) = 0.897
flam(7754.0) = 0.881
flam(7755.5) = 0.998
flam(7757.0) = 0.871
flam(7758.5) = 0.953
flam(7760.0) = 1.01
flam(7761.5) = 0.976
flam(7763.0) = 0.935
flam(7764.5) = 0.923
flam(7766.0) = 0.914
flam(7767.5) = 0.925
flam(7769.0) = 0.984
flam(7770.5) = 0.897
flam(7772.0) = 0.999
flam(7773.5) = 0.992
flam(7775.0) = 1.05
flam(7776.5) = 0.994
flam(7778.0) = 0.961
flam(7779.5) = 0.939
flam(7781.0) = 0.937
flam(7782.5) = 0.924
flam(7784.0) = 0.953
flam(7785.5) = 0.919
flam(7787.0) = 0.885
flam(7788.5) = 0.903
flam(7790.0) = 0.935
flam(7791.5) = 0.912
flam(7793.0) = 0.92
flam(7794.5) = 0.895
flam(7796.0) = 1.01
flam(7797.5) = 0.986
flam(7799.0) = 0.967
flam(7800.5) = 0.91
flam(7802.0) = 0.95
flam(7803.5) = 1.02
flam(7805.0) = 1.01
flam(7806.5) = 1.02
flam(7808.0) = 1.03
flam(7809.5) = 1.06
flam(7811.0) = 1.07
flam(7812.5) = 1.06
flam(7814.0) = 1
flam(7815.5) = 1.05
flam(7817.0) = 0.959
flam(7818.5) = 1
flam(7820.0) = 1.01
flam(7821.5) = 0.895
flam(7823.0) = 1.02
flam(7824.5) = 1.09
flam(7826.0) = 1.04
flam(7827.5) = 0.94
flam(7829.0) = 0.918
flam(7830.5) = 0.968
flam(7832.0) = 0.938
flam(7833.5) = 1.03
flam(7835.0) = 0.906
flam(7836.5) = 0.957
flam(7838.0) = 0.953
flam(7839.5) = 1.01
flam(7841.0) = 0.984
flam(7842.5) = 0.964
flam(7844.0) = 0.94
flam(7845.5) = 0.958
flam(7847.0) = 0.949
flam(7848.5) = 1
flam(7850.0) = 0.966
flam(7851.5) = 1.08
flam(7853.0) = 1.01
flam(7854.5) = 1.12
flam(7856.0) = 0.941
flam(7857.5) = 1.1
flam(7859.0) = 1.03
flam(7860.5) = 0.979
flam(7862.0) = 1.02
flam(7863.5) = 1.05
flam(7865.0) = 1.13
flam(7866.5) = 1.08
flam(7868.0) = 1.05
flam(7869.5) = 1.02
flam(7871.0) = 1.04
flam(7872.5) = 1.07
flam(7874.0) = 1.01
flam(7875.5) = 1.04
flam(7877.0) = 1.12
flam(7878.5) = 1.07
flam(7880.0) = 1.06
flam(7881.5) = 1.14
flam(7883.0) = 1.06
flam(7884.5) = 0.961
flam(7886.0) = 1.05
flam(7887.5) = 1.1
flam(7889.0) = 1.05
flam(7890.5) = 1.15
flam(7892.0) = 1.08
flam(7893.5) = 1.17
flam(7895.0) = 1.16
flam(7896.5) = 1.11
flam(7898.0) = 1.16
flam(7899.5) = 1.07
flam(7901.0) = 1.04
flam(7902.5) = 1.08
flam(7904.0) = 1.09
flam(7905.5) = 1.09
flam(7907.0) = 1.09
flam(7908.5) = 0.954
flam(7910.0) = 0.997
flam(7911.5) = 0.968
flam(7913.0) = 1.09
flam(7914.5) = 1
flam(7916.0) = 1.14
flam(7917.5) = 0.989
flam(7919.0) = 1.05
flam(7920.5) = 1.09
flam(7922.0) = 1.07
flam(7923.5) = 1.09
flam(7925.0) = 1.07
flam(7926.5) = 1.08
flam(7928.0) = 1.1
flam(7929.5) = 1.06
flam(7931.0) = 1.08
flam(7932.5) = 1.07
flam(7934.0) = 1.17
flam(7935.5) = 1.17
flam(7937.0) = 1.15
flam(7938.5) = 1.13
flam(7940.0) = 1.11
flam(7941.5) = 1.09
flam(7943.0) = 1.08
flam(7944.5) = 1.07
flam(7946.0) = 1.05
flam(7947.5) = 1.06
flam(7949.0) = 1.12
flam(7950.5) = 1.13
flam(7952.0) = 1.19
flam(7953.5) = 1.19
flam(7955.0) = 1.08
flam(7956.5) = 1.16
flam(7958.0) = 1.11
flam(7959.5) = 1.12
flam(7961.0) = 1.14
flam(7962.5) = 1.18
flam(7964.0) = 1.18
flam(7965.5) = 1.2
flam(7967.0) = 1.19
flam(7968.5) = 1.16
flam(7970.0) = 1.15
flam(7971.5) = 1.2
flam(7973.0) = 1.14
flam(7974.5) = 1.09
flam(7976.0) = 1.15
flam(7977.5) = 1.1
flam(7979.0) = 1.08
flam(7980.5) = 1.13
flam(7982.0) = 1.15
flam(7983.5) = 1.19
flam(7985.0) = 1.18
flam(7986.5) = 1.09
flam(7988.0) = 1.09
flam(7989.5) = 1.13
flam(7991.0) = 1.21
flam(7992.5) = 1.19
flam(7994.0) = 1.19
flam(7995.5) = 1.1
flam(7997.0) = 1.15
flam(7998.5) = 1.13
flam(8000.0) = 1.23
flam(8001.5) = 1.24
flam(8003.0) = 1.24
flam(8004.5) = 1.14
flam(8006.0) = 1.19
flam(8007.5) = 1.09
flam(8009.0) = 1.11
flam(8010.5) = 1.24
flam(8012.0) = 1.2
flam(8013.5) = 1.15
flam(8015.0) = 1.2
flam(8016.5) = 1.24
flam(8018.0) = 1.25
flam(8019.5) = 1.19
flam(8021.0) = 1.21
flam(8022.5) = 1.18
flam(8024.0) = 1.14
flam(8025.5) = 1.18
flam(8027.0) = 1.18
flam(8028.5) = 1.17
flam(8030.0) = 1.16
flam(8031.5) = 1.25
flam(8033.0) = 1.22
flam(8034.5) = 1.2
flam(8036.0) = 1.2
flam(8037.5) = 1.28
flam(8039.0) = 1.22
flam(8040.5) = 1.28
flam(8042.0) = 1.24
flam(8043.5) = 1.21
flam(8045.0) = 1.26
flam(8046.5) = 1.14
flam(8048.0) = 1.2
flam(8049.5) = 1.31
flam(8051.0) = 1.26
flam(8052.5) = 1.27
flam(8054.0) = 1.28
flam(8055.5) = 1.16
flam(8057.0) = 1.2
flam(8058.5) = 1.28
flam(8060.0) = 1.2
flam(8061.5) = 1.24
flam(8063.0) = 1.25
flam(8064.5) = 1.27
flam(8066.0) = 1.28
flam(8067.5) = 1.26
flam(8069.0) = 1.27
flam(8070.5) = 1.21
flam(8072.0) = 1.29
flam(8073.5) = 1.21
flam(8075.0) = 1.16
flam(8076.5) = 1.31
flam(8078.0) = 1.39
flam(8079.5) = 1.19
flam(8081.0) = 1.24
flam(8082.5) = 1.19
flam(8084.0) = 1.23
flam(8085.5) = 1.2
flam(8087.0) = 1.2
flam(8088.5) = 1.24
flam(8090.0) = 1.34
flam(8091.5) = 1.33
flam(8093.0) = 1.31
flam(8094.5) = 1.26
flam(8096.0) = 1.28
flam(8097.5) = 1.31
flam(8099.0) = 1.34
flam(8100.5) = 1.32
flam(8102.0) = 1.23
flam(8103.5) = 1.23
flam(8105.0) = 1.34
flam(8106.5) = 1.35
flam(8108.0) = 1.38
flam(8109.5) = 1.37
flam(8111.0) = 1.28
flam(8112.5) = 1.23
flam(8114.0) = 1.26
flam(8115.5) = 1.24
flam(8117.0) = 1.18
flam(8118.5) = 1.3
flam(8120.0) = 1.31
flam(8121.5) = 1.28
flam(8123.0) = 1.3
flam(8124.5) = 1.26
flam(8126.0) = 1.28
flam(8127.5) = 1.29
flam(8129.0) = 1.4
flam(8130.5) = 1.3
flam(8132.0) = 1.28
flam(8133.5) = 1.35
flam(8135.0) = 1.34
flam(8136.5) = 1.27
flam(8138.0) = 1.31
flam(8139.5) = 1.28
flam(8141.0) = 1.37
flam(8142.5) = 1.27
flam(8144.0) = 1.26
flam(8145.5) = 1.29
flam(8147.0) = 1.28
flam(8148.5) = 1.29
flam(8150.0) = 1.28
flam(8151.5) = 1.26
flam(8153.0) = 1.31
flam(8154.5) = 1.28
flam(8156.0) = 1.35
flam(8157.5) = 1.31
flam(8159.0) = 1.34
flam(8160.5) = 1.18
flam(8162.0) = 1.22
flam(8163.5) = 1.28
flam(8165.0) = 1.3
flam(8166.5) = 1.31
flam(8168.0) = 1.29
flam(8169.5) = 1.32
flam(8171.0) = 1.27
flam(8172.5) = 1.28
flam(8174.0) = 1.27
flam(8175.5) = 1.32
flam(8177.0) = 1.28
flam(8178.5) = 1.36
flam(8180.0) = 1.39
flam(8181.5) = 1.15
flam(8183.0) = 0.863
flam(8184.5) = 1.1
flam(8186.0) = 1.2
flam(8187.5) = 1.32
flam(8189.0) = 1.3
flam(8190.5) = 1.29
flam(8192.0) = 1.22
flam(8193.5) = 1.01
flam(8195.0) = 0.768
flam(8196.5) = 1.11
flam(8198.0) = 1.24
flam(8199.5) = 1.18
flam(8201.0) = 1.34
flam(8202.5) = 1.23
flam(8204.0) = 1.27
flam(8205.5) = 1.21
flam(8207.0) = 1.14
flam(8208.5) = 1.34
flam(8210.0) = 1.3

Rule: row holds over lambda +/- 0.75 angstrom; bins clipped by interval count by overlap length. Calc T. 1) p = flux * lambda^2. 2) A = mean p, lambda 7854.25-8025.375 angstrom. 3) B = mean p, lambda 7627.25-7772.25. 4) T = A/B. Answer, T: 1.24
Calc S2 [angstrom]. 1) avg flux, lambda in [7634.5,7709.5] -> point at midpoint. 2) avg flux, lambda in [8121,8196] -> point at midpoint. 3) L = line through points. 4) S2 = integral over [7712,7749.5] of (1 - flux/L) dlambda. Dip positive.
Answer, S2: 1.7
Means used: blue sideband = 0.964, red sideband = 1.26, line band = 0.955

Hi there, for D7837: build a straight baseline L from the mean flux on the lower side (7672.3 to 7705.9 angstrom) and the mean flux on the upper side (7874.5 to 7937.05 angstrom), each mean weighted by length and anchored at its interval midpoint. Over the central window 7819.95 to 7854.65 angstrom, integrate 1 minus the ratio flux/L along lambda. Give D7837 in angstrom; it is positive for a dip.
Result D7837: 1.44 angstrom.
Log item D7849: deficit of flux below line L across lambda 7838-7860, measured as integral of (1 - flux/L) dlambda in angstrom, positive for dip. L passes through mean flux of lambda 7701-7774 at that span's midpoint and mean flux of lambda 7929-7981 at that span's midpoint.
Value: 0.8 angstrom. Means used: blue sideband 0.943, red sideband 1.13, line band 1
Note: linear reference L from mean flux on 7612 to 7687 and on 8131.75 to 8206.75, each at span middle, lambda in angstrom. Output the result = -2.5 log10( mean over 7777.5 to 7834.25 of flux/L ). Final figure 0.12 mag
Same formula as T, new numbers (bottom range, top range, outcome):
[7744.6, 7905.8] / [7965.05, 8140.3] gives 1.30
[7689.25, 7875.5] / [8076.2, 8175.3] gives 1.45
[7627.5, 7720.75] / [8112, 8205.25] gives 1.49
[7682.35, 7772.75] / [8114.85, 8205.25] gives 1.50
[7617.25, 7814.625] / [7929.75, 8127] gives 1.35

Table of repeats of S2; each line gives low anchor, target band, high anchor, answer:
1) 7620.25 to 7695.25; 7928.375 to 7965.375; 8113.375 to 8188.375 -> 1.3 angstrom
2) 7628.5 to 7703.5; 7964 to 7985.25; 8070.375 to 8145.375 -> 0.7 angstrom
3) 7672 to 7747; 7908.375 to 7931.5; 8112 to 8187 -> 0.9 angstrom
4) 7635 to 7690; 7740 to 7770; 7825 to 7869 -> 2.0 angstrom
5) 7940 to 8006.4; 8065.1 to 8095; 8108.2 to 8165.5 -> -0.4 angstrom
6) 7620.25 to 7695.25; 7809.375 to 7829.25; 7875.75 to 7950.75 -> 0.8 angstrom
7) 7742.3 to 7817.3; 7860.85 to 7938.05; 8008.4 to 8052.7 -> 0.1 angstrom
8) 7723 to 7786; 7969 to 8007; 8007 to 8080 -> 0.5 angstrom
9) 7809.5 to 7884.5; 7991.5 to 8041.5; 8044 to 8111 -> 0.2 angstrom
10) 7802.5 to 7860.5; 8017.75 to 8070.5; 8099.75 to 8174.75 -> -1.0 angstrom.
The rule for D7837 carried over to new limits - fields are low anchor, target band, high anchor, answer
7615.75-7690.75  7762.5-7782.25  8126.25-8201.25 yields 2.0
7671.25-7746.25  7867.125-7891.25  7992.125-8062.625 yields 0.4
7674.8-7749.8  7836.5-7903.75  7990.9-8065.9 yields 1.4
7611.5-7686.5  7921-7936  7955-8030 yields 0.5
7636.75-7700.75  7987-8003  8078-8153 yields 0.4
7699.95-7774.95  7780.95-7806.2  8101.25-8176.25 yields 1.2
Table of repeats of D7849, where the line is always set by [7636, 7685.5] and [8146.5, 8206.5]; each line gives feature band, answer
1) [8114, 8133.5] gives -1.2 angstrom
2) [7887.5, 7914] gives 0.6 angstrom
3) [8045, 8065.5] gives -1.0 angstrom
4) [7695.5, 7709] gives 1.8 angstrom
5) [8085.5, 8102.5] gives -1.2 angstrom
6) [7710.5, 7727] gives 1.5 angstrom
